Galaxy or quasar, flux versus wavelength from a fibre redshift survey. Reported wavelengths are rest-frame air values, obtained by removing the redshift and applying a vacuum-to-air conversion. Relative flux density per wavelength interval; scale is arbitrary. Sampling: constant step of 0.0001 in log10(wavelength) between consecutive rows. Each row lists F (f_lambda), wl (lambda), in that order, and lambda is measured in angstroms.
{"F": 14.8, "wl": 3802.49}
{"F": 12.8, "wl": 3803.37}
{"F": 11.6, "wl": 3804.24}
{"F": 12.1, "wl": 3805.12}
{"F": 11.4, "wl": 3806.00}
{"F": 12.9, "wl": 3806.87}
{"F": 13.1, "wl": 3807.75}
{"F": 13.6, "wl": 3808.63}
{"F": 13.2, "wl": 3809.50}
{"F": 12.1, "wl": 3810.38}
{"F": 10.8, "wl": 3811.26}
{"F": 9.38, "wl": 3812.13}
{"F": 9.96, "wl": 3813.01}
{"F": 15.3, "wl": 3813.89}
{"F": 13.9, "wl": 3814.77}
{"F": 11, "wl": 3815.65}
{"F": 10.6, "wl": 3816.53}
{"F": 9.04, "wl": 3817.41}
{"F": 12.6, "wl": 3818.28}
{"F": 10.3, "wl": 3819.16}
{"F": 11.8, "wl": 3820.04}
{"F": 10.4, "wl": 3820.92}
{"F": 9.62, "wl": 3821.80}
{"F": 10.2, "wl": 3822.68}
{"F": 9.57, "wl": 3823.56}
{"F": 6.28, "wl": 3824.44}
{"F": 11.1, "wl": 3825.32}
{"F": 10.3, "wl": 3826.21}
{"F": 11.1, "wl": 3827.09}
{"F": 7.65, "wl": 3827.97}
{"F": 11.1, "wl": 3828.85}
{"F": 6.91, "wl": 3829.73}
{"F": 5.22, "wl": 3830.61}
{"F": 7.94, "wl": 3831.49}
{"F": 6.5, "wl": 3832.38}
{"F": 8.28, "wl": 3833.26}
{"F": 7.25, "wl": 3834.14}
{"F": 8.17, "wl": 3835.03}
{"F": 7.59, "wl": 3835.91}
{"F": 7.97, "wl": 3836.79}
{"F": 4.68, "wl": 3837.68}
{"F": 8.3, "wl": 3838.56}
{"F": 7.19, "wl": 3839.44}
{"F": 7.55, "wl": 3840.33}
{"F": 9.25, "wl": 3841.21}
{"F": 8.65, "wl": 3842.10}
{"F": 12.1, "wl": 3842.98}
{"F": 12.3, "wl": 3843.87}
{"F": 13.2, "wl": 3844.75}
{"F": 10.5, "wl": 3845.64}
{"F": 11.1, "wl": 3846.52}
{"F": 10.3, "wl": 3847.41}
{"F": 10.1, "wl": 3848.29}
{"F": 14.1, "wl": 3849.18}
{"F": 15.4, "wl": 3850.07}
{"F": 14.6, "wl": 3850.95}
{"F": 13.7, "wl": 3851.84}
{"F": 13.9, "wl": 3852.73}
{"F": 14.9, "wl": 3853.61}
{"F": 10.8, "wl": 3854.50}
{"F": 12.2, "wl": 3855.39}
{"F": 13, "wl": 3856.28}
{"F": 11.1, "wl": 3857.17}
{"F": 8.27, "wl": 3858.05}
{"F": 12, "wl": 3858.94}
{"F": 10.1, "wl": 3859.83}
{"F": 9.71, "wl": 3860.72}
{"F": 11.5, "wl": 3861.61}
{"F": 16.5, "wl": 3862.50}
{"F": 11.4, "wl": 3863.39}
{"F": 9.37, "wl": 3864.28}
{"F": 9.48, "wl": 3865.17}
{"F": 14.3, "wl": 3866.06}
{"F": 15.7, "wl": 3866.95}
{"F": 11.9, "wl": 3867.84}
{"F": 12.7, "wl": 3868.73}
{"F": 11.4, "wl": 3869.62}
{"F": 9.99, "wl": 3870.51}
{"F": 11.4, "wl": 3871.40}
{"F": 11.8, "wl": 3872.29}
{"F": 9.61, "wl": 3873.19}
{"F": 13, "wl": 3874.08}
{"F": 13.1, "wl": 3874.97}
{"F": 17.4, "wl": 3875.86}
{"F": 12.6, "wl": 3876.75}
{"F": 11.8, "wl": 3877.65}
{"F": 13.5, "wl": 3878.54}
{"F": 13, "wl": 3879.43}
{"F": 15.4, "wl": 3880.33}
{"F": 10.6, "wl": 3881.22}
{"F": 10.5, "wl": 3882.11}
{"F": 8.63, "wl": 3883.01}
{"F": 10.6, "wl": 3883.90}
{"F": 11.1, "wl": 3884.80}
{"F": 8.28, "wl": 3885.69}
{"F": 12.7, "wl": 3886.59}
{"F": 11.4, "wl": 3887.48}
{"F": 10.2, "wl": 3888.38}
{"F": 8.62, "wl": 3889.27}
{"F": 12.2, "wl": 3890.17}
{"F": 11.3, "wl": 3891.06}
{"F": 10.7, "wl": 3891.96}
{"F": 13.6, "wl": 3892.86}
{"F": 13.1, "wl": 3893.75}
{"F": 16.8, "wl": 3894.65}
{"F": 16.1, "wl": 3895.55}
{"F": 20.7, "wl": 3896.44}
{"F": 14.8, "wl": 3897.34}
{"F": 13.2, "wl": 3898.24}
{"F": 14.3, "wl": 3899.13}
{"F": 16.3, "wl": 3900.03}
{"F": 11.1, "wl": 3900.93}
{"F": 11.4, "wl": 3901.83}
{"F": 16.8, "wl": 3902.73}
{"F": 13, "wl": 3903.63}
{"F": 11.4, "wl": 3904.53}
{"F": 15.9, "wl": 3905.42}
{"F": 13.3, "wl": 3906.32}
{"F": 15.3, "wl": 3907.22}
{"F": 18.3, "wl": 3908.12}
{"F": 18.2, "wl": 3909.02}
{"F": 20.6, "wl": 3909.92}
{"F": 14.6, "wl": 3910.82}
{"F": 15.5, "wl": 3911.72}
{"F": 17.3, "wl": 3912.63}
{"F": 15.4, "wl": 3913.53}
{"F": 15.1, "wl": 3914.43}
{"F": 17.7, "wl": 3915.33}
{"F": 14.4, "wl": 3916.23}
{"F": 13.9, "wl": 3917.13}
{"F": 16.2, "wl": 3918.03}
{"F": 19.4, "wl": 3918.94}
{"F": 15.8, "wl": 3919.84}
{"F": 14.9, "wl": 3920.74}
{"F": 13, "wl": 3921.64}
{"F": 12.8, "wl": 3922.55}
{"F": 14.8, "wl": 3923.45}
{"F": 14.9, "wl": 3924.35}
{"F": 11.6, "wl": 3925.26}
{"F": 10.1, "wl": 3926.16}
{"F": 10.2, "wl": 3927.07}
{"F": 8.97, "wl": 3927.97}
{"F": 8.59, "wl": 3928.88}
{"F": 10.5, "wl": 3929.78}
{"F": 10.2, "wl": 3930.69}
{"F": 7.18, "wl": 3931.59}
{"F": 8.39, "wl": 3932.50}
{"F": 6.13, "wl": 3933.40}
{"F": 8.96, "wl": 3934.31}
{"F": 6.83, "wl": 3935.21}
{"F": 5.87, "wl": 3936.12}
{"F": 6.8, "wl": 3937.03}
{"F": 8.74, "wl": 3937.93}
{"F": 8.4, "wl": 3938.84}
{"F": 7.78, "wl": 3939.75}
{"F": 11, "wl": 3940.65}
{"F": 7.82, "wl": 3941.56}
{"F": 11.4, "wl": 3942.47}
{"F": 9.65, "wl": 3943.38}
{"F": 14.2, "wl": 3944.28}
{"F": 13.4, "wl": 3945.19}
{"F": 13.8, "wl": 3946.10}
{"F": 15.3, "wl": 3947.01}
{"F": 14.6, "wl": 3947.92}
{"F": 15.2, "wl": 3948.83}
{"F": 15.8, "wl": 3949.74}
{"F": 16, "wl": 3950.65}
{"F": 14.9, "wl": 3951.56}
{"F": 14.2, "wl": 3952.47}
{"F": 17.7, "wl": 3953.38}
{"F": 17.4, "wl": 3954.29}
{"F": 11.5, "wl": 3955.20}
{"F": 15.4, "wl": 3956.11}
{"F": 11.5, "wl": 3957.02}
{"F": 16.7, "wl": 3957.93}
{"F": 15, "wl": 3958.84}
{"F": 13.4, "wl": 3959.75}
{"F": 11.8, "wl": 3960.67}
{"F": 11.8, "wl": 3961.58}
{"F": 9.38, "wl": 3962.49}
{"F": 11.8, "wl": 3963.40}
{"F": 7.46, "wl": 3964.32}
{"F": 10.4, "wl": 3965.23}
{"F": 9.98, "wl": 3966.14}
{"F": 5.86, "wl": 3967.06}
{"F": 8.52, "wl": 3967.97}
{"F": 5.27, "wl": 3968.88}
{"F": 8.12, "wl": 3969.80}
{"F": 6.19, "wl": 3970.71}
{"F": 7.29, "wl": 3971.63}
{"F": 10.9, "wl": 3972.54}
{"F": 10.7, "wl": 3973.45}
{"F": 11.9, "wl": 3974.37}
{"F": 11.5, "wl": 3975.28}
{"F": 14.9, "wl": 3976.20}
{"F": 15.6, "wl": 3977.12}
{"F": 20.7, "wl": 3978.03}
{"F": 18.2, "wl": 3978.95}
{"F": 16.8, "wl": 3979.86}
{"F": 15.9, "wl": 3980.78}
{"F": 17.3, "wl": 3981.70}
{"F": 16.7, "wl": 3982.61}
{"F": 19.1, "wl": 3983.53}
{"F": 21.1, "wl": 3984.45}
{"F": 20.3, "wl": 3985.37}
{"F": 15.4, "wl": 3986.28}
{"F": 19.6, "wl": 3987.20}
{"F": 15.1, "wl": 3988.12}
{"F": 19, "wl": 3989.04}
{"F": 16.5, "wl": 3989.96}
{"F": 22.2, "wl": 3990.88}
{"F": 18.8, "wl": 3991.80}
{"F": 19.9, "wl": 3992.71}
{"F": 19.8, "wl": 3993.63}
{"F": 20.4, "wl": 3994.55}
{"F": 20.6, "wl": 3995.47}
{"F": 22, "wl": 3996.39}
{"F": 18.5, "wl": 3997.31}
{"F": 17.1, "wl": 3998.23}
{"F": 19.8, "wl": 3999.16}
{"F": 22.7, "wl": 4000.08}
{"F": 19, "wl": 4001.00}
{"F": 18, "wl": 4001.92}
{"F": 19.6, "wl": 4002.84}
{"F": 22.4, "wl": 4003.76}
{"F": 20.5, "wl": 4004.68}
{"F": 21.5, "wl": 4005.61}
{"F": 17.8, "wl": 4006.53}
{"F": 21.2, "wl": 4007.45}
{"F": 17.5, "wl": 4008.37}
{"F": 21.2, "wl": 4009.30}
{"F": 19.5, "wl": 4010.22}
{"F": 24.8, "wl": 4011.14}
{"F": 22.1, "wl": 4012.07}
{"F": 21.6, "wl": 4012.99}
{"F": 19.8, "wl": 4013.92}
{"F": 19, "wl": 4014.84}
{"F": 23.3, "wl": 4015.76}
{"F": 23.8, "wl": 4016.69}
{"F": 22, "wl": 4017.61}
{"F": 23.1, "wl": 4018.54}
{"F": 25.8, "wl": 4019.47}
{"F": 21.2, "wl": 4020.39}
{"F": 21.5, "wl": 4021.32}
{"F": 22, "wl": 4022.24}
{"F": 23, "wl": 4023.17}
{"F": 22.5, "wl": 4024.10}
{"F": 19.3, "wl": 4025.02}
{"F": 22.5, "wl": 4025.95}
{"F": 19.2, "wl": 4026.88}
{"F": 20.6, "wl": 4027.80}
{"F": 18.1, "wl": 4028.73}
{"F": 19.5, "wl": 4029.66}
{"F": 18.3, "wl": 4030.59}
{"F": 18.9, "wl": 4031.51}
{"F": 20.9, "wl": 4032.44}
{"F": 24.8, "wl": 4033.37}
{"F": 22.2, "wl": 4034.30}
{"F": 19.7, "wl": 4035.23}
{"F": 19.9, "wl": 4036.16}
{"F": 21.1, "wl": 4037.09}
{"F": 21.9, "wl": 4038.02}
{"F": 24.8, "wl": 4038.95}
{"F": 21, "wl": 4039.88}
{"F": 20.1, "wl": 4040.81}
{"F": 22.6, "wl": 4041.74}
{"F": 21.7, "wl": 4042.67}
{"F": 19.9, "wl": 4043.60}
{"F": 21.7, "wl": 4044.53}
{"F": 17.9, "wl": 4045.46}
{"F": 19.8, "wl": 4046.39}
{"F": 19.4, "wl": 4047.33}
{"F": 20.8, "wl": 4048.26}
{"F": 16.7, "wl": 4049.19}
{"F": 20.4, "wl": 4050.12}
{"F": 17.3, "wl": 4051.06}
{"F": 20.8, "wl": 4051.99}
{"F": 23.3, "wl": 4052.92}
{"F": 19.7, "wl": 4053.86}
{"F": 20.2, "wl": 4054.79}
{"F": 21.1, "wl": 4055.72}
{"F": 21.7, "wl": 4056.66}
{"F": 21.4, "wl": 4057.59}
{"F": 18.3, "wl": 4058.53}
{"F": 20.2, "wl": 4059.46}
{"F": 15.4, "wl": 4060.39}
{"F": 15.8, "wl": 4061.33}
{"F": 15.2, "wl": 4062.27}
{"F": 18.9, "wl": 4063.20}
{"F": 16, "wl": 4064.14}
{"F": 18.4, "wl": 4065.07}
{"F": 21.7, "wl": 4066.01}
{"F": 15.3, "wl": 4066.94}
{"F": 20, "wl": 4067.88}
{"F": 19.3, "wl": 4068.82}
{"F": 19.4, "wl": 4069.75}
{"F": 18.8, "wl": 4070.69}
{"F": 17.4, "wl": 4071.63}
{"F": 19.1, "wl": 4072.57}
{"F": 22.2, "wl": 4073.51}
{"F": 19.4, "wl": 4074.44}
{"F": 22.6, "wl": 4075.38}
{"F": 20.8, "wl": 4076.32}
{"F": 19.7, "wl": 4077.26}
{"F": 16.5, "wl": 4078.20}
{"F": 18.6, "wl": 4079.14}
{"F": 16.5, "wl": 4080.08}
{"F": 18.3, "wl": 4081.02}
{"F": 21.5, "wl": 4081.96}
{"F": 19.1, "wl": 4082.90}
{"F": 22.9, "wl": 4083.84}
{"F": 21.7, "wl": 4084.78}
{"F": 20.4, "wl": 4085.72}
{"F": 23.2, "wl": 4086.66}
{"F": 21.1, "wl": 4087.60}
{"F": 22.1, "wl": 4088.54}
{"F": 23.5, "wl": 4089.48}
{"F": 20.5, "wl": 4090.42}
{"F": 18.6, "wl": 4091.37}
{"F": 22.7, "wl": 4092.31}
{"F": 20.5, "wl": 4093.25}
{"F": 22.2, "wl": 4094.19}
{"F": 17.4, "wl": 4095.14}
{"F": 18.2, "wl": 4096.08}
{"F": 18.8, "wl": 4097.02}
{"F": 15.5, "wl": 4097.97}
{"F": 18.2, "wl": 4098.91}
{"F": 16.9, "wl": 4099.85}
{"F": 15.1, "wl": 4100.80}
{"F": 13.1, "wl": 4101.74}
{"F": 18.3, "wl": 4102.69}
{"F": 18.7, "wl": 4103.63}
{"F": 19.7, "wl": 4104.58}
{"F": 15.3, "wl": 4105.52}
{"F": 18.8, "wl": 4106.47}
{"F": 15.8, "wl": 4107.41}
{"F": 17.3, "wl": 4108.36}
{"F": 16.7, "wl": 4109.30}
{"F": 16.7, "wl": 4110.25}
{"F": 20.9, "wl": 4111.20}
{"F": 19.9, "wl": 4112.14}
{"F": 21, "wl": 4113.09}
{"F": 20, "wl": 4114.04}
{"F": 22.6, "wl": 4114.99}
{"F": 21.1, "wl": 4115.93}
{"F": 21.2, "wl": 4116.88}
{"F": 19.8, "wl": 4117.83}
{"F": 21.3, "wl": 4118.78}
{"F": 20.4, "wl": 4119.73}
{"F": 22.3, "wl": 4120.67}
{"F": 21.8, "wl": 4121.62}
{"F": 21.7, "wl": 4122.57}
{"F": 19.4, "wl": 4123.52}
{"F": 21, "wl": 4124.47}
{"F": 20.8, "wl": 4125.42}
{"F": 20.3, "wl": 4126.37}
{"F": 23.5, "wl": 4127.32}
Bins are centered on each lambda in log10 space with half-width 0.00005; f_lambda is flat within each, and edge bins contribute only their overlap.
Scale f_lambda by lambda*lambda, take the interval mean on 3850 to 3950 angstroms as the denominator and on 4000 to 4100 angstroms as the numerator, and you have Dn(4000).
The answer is 1.73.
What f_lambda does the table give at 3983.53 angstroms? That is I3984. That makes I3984 19.1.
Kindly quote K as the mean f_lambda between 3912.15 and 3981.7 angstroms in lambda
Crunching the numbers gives 12.2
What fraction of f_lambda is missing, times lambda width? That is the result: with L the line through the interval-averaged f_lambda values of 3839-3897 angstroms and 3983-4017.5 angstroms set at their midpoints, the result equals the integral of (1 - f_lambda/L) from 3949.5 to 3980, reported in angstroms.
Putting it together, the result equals 9.26 angstroms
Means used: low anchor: 12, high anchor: 20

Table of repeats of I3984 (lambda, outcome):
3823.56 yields 9.57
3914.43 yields 15.1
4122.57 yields 21.7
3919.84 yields 15.8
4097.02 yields 18.8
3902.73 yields 16.8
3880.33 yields 15.4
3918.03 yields 16.2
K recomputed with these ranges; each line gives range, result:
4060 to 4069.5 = 17.7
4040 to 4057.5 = 20.3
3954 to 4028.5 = 17.3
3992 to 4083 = 20.2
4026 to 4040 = 20.8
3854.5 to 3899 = 12.2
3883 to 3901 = 12.8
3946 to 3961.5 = 14.7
